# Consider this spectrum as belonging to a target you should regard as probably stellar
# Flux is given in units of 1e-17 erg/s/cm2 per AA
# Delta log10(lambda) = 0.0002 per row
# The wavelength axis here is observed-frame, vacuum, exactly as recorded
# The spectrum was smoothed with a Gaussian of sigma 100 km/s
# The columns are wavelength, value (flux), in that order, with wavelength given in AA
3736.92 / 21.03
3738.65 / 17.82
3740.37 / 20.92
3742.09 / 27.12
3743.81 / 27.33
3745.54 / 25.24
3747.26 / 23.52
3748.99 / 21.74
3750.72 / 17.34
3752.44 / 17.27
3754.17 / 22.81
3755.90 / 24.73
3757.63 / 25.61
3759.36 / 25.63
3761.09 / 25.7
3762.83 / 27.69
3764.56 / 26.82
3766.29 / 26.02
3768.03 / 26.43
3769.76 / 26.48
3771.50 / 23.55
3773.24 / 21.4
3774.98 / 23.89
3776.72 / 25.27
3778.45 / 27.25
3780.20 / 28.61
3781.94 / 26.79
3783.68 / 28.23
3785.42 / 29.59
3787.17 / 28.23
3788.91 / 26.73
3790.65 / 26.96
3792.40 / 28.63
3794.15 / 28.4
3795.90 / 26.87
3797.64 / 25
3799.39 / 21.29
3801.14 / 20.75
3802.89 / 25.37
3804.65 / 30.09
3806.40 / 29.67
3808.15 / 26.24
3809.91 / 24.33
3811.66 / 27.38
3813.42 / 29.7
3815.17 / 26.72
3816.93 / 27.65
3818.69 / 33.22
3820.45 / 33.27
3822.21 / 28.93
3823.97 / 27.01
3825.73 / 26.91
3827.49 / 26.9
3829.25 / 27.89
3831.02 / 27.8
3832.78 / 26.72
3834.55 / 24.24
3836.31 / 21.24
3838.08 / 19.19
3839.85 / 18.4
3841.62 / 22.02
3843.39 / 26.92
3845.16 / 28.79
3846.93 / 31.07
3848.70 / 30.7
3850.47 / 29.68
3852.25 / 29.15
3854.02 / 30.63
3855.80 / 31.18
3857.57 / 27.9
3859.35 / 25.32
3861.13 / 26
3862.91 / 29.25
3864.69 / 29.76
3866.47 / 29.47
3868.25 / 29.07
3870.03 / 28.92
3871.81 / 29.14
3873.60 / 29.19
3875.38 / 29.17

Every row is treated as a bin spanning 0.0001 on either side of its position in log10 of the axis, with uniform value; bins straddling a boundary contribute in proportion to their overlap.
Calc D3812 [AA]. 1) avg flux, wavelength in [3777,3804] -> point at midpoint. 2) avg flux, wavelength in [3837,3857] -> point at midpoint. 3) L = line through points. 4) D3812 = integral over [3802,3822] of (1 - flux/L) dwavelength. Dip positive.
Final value -1.3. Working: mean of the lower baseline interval 26.6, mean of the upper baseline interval 27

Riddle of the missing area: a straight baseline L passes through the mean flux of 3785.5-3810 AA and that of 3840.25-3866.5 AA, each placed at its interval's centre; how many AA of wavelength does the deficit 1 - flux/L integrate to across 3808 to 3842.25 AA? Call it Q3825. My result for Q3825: 1.3 AA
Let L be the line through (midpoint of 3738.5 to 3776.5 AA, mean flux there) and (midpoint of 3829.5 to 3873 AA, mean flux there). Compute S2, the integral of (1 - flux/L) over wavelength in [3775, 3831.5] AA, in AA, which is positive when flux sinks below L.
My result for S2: -4.0 AA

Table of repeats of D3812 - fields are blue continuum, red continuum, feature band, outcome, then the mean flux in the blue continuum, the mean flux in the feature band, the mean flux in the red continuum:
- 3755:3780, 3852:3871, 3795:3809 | 0.6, 25.5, 25.7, 28.8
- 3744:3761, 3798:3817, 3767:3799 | -2.2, 23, 26.5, 26.2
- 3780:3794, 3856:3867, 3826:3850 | 2.1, 28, 25.6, 28.1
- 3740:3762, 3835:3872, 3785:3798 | -1.3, 23.5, 27.6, 27.3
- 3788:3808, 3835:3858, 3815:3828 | -1.2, 26.4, 29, 26.6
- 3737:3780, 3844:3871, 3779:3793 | -1.4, 24.1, 27.9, 29.1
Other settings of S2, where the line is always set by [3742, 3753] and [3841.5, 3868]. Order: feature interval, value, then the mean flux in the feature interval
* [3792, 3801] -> 0.0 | 25.5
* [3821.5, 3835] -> 0.0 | 27.1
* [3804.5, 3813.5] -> -0.5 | 27.6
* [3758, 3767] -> -1.1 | 26.3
